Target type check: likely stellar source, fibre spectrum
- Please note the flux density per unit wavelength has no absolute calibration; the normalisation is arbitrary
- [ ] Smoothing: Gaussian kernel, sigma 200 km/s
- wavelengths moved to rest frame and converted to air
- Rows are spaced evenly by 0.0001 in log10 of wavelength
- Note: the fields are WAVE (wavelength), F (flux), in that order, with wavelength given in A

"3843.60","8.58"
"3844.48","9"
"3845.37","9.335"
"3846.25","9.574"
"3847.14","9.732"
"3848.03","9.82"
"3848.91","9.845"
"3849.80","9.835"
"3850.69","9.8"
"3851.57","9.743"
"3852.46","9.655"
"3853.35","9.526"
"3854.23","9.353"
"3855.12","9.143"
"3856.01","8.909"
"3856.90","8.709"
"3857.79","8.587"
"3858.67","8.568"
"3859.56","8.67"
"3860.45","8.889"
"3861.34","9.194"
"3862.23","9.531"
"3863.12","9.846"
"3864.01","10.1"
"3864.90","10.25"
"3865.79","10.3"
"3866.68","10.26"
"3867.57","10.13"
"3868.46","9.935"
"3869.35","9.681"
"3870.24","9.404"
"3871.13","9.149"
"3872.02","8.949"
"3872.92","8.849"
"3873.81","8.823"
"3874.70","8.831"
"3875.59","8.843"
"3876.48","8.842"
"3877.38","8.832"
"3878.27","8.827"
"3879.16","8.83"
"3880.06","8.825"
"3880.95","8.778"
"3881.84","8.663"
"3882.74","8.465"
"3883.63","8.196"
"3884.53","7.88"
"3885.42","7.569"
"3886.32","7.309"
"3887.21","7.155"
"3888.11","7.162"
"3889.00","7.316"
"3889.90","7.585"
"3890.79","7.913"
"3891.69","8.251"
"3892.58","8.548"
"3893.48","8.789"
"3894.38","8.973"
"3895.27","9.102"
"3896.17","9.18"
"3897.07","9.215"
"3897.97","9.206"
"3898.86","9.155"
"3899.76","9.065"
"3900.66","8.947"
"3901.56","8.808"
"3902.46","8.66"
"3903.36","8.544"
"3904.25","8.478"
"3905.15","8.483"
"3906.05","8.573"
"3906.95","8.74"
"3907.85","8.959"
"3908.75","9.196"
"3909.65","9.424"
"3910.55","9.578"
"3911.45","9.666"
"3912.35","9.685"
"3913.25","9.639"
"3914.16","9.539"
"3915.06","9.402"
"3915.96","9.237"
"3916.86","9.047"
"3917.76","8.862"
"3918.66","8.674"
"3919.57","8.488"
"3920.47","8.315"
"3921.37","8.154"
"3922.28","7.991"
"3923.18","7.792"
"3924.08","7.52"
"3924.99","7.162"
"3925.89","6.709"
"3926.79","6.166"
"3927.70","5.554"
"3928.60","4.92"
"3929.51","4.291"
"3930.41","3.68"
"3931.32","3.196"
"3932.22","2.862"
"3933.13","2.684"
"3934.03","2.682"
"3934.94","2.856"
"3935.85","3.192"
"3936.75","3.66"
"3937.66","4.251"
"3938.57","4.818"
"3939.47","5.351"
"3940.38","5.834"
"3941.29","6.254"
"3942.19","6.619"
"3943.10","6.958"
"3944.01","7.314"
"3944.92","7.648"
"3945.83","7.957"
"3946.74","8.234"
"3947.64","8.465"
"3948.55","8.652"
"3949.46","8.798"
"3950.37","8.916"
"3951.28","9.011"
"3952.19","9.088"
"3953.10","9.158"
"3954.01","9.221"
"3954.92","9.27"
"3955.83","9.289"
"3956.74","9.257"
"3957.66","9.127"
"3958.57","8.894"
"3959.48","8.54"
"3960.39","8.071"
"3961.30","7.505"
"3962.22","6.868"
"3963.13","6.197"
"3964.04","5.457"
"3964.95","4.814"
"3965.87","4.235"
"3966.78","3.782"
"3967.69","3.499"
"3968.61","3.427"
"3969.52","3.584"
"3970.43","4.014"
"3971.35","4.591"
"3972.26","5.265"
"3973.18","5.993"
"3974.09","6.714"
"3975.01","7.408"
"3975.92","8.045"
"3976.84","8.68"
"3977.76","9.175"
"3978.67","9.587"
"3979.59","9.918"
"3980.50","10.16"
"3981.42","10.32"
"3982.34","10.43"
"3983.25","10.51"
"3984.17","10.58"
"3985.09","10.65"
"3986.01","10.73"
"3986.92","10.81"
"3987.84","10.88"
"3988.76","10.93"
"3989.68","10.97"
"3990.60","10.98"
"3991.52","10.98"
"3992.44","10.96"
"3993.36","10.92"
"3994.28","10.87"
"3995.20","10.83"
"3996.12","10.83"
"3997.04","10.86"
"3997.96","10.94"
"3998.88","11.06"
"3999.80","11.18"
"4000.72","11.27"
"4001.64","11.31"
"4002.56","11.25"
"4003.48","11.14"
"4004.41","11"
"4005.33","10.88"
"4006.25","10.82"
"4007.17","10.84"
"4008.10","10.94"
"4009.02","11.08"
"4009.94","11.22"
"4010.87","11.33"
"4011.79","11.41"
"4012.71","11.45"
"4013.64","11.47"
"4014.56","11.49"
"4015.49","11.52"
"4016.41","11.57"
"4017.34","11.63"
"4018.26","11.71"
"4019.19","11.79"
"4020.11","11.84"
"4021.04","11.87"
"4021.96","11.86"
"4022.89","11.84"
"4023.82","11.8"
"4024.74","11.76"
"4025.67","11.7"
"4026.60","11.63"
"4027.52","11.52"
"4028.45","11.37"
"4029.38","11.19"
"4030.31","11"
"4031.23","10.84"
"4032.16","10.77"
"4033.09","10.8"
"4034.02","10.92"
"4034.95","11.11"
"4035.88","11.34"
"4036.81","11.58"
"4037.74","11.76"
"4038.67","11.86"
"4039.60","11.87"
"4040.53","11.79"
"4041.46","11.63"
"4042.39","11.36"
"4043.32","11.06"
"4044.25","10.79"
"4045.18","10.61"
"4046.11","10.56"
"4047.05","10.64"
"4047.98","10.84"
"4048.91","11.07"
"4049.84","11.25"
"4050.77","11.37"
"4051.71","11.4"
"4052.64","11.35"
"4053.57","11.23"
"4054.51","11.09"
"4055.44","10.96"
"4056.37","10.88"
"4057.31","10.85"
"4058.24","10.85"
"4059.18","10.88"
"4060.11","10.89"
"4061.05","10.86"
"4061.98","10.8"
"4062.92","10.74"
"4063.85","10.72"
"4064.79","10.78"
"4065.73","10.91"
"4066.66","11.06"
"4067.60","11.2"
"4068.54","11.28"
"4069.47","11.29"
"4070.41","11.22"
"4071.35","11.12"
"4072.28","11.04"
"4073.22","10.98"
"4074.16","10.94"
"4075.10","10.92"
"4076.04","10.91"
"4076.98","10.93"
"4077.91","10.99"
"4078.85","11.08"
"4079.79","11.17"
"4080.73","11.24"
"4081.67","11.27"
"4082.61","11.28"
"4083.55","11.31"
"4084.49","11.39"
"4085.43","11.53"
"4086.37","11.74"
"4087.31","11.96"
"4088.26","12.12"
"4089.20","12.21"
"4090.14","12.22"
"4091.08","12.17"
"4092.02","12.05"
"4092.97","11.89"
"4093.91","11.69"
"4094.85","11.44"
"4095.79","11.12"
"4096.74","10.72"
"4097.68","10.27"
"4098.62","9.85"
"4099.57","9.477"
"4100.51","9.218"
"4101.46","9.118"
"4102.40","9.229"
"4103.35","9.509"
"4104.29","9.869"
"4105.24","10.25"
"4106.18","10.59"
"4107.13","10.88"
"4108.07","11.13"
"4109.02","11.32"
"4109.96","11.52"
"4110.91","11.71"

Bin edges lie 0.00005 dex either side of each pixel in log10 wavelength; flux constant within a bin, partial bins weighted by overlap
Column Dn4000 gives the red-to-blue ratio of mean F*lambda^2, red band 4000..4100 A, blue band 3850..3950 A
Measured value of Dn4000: 1.51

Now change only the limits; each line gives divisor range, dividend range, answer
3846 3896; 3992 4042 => 1.36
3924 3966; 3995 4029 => 1.79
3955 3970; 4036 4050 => 1.81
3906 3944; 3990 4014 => 1.70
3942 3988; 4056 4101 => 1.49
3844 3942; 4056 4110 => 1.48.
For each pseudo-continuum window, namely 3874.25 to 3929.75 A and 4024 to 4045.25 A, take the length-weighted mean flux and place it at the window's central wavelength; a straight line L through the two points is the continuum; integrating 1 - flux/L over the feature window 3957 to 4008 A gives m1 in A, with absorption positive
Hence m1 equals 6.6 A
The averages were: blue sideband 8.38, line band 8.92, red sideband 11.3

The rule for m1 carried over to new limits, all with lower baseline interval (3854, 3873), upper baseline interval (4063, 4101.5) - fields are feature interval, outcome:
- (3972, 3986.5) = 1.76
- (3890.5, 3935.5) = 9.25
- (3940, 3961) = 3.74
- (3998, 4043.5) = -3.12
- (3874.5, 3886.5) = 1.29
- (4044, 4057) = -0.15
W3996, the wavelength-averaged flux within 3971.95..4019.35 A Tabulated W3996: 10.5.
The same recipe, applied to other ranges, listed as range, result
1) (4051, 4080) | 11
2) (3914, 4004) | 7.87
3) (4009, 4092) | 11.3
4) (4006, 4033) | 11.4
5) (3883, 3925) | 8.59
